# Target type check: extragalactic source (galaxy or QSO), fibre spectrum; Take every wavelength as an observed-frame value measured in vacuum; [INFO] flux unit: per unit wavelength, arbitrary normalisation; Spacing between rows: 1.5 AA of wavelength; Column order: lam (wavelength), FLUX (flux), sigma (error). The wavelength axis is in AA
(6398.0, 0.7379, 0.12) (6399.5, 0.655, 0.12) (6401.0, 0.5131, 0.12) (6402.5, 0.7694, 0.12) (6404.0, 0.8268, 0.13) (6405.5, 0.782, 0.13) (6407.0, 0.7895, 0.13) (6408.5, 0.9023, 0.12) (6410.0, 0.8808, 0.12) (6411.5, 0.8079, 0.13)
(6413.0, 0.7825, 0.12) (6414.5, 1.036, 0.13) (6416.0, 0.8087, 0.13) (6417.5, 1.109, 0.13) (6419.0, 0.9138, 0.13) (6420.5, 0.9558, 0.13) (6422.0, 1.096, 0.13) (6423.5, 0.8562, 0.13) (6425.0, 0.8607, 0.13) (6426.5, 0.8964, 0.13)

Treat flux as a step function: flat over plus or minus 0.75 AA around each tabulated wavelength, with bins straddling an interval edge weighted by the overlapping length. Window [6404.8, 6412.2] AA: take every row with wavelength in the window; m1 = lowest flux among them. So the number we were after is 0.782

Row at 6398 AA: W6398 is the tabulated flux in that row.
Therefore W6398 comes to 0.7379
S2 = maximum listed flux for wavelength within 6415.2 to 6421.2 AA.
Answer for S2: 1.109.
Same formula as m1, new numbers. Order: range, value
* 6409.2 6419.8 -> 0.7825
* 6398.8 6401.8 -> 0.5131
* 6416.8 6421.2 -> 0.9138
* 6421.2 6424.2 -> 0.8562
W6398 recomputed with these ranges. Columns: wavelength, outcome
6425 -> 0.8607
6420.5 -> 0.9558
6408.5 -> 0.9023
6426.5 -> 0.8964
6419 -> 0.9138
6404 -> 0.8268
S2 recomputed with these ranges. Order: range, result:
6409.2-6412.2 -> 0.8808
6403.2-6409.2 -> 0.9023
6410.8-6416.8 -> 1.036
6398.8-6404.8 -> 0.8268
